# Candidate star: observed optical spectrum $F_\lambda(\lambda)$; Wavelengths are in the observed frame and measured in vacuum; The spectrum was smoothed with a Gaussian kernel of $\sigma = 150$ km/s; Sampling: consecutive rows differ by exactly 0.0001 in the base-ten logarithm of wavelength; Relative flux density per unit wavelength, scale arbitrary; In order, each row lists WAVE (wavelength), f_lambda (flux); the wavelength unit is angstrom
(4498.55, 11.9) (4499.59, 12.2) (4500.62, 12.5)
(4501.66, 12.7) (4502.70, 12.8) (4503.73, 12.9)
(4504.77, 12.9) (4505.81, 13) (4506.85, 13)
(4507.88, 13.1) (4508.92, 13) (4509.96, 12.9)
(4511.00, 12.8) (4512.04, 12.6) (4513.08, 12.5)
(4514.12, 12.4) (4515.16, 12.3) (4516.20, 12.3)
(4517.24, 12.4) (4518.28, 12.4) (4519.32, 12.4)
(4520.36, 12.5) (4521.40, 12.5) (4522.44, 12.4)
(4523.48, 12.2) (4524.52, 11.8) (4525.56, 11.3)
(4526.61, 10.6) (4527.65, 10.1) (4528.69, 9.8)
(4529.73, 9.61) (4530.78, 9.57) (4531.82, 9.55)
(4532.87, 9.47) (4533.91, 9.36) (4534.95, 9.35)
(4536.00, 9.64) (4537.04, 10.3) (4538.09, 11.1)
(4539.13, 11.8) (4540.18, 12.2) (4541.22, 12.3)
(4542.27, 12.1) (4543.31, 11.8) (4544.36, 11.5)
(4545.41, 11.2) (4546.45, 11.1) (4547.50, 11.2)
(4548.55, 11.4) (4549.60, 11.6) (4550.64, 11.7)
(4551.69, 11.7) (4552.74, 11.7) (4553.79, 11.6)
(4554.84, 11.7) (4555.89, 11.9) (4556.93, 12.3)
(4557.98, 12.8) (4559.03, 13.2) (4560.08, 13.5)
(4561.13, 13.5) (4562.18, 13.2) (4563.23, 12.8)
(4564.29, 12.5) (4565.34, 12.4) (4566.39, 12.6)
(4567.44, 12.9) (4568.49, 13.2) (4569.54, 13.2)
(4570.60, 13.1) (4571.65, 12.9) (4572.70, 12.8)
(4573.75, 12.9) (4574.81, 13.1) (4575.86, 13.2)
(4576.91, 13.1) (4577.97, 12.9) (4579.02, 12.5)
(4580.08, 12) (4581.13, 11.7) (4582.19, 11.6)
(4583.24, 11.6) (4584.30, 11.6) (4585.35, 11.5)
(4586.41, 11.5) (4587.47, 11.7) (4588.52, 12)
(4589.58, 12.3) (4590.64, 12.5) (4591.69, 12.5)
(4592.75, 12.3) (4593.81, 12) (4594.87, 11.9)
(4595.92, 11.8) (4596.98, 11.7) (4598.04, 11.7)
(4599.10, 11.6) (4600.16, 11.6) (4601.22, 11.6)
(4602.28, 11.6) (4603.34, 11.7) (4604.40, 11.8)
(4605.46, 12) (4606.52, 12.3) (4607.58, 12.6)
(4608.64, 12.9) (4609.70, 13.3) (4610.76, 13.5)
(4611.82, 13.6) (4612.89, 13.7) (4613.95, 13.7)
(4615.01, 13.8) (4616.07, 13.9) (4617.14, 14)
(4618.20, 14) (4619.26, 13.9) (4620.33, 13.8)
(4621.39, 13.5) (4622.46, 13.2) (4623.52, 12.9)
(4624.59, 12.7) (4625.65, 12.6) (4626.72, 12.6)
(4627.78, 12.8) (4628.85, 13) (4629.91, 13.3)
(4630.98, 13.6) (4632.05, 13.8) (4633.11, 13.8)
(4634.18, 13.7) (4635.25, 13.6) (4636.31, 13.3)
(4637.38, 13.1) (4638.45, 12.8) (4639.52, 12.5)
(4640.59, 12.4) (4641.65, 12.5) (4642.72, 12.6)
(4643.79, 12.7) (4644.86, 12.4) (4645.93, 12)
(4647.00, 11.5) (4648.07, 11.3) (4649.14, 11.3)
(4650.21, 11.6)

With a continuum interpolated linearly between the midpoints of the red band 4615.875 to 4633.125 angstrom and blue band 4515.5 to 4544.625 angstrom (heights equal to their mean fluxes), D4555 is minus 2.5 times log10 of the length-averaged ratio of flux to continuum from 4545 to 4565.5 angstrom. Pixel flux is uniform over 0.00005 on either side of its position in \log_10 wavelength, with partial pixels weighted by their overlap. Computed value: -0.036 mag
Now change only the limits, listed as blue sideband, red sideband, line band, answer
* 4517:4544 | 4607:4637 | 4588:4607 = 0.07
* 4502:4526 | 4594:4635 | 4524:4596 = 0.08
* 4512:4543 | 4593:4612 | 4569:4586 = -0.05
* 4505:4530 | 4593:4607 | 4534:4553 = 0.07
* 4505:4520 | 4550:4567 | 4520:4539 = 0.18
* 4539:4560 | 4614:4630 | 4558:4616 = 0.01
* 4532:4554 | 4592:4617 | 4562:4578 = -0.11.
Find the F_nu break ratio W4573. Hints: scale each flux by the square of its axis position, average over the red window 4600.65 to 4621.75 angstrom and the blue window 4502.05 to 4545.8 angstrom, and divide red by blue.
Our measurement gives 1.2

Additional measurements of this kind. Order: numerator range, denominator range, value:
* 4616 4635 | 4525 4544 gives 1.32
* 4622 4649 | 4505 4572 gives 1.12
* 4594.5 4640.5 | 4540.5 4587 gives 1.08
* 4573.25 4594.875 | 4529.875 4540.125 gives 1.24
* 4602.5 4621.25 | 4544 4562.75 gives 1.12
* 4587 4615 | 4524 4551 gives 1.17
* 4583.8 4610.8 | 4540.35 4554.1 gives 1.06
